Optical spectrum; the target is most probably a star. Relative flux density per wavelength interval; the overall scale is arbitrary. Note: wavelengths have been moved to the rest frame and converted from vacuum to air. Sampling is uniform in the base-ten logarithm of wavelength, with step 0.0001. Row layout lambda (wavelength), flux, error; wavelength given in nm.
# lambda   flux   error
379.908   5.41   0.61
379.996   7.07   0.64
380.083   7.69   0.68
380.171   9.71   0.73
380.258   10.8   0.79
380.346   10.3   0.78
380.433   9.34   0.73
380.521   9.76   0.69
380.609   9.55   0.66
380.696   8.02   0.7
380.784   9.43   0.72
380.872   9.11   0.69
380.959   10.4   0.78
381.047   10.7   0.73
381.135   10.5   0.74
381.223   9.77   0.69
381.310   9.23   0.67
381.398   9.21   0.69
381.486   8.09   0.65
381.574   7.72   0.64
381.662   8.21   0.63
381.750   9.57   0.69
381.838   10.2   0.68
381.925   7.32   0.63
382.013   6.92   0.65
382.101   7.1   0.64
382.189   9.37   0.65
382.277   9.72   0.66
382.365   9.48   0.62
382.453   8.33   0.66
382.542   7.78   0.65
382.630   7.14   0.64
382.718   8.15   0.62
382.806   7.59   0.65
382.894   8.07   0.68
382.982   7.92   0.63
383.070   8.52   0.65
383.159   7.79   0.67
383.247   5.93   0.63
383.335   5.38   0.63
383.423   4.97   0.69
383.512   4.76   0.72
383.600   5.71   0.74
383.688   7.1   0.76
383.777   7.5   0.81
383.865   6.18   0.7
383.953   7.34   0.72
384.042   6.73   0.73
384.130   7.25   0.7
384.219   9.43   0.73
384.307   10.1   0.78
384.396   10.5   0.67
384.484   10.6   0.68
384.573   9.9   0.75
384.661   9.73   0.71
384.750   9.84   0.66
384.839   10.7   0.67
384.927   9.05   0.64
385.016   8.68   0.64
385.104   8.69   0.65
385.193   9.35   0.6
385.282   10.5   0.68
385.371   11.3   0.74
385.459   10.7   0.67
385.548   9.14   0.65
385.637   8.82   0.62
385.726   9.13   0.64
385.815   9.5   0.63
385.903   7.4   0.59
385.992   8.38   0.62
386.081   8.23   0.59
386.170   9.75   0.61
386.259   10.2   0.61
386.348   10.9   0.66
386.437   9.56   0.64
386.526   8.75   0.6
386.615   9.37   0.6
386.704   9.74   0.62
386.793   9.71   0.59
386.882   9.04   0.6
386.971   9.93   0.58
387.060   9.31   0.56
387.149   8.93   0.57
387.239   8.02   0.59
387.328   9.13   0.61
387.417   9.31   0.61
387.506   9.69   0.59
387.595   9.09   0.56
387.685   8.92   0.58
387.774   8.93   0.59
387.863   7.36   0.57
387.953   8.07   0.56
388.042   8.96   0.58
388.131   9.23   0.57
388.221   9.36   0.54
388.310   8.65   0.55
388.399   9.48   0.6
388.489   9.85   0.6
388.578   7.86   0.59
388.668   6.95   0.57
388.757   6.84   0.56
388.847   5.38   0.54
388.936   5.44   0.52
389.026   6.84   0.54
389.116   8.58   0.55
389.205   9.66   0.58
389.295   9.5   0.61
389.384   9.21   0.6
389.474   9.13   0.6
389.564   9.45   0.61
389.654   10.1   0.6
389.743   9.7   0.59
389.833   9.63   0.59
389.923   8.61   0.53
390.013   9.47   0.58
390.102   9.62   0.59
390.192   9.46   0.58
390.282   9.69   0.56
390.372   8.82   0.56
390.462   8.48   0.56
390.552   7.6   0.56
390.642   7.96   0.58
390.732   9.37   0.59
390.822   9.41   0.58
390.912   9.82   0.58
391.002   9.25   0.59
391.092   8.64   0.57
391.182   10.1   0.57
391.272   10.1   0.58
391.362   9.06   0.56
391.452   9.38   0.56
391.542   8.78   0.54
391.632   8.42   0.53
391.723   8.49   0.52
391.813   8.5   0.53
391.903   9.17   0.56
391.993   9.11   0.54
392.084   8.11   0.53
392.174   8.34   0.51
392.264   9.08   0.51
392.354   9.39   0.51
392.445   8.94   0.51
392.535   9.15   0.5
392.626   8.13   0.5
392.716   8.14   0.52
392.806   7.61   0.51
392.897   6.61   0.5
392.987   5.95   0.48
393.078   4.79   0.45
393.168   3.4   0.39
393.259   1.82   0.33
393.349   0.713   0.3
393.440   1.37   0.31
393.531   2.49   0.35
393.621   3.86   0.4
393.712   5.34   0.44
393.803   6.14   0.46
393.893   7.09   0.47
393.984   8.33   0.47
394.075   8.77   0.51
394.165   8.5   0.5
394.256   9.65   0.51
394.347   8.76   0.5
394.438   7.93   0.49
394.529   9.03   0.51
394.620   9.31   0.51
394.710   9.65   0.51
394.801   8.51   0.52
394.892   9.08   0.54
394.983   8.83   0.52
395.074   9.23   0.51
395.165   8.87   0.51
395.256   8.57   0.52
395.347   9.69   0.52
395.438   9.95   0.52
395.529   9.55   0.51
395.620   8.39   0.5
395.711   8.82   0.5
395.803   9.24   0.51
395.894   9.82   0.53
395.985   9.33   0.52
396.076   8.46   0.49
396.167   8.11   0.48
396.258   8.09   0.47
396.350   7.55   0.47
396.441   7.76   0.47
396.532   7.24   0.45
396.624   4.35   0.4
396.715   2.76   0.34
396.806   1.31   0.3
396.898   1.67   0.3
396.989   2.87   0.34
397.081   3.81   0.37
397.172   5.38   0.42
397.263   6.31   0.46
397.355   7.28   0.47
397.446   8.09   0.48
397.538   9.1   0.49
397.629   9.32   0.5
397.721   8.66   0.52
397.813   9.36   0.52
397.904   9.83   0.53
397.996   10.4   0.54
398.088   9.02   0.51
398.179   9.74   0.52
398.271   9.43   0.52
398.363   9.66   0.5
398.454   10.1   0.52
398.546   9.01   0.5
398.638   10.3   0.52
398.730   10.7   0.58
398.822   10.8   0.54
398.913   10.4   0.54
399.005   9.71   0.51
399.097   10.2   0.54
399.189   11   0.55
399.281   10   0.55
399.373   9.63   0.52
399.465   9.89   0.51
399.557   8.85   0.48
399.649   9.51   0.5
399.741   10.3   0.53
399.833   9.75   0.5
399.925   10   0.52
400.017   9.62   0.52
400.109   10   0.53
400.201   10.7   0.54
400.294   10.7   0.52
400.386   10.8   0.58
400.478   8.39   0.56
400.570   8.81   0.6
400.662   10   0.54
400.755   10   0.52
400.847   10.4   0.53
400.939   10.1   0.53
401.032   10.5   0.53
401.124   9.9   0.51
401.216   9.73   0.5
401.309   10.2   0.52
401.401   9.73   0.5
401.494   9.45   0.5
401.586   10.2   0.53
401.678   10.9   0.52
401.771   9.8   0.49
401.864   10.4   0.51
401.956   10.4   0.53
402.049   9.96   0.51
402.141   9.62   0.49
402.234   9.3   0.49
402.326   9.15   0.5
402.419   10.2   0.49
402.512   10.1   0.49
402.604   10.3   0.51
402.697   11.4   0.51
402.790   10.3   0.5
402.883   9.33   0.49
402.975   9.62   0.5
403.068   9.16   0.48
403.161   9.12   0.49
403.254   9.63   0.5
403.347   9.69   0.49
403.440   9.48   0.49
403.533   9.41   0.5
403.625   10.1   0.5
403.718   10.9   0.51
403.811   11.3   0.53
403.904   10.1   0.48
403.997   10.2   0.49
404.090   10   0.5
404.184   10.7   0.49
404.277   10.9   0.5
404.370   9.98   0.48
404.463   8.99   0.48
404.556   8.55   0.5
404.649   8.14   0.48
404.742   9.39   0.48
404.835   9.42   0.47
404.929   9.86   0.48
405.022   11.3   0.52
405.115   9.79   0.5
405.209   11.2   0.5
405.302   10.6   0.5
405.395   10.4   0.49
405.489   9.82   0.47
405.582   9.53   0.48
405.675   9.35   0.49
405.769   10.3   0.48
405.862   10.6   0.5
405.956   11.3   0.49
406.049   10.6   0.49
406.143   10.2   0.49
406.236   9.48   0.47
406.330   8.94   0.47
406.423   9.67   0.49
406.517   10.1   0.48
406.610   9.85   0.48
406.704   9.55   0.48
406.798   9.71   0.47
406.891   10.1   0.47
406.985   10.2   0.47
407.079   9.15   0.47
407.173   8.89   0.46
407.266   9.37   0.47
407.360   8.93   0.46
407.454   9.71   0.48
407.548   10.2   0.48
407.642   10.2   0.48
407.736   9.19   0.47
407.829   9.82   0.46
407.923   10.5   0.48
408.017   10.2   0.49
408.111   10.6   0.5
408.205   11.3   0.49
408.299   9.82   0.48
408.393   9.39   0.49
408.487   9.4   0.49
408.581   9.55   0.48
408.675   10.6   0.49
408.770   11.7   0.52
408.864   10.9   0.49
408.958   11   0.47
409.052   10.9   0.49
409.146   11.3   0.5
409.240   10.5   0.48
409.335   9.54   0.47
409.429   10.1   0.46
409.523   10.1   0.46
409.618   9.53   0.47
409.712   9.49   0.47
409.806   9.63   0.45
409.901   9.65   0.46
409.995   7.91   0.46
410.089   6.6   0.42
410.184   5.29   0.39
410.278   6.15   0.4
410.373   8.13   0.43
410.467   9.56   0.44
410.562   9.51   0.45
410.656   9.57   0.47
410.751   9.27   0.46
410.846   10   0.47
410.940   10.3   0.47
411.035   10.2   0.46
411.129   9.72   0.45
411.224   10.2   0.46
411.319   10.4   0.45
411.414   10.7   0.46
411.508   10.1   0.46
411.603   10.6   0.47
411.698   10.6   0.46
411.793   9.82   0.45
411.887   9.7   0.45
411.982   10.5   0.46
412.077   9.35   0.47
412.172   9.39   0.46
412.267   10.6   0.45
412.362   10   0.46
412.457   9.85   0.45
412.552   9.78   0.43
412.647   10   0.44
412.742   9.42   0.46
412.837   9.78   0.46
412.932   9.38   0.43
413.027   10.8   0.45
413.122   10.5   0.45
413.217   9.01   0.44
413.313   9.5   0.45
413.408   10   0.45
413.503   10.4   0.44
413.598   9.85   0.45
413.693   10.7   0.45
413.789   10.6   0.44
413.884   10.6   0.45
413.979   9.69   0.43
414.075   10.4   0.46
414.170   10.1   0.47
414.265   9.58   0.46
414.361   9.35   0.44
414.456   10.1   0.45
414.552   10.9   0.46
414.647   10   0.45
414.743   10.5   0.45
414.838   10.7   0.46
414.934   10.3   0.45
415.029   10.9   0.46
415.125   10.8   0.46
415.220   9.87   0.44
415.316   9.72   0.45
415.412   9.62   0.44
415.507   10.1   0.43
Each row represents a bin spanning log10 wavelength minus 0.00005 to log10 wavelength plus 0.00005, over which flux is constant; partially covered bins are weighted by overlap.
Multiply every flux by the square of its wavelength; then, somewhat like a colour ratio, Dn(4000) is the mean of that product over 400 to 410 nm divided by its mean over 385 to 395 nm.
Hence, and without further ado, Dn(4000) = 1.3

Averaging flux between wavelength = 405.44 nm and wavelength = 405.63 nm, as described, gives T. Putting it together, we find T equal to 9.69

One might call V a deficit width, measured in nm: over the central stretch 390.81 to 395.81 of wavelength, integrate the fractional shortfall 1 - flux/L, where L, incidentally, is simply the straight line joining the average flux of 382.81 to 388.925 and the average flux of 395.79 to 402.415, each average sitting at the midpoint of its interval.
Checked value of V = 0.51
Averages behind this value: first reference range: 8.61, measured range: 7.9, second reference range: 8.94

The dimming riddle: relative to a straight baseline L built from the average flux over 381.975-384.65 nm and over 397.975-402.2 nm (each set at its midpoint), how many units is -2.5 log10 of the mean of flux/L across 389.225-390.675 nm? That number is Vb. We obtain -0.062 mag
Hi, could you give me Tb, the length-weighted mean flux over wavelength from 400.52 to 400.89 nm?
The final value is 9.78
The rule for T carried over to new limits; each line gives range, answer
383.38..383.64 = 5.13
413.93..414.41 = 9.83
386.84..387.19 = 9.32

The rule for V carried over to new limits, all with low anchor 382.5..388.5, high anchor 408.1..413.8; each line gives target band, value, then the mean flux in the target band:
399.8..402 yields -0.15 nm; 10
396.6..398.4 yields 0.45 nm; 6.94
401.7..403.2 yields -0.08 nm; 9.9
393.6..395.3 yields 0.16 nm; 8.24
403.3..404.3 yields -0.08 nm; 10.2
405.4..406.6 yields -0.05 nm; 10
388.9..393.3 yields 0.23 nm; 8.46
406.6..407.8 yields 0.00 nm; 9.61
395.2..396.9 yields 0.29 nm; 7.55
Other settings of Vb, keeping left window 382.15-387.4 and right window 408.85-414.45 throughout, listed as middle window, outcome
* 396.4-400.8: 0.078 mag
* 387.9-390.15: 0.027 mag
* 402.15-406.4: -0.055 mag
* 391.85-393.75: 0.390 mag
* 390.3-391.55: -0.020 mag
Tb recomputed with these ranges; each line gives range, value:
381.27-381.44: 9.21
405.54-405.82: 9.75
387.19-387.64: 9.04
